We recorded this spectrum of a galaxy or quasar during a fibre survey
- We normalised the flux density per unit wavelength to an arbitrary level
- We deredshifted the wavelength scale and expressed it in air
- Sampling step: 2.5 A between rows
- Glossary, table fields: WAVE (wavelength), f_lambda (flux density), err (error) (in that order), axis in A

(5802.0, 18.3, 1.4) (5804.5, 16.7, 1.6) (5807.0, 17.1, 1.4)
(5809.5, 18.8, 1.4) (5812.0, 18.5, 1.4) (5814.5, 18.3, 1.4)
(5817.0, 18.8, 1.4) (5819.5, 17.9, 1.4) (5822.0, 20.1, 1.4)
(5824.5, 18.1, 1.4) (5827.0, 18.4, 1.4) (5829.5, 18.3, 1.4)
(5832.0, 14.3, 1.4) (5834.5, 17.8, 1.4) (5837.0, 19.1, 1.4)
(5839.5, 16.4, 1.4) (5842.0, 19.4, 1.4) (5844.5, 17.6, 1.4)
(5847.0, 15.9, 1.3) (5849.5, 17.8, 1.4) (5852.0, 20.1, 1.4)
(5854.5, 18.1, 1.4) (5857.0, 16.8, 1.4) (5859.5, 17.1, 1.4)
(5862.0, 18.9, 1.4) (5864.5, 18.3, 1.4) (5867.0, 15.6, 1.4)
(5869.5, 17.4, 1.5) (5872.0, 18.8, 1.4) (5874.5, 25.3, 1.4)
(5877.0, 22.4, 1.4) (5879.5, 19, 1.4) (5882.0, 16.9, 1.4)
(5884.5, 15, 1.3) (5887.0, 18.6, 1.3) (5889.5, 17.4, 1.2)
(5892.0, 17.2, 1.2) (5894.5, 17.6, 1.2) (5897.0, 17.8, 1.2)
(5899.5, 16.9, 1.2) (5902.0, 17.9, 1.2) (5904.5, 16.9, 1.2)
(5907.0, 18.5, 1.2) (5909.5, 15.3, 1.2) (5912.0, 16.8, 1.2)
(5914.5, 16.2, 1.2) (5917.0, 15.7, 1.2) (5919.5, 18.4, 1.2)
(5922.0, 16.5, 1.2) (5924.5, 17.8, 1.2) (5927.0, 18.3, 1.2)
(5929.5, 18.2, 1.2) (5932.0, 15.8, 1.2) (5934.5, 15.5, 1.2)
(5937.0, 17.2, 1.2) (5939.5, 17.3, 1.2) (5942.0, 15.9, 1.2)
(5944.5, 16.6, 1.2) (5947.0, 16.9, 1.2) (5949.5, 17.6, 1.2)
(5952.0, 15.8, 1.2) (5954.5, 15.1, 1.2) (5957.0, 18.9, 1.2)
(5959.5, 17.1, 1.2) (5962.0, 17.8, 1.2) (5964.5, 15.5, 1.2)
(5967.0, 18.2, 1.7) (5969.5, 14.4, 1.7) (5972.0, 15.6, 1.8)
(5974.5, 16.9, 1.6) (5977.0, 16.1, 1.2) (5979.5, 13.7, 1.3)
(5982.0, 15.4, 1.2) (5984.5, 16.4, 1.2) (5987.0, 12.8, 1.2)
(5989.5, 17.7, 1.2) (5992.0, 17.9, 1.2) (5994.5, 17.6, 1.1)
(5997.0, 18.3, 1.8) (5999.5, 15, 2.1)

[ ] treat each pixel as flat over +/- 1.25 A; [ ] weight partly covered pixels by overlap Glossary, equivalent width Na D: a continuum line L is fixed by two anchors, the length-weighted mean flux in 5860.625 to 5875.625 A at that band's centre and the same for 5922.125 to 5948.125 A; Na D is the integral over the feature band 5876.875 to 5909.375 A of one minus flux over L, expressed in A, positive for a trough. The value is 1.1 A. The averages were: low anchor 19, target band 17.6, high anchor 16.9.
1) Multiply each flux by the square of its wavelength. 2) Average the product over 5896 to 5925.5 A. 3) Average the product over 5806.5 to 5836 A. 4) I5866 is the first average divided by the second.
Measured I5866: 0.97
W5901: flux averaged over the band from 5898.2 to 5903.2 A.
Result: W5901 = 17.4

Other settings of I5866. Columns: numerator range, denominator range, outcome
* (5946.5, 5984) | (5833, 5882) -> 0.92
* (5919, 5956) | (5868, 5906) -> 0.94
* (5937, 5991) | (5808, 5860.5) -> 0.95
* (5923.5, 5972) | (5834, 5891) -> 0.95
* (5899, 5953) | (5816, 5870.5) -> 0.98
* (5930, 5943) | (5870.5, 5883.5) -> 0.83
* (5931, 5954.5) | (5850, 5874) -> 0.93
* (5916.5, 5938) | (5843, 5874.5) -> 0.97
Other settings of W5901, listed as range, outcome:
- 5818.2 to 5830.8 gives 18.5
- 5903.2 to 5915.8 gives 16.7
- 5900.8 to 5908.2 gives 17.8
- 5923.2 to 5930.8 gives 18.1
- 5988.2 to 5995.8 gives 17.7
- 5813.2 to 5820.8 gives 18.3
